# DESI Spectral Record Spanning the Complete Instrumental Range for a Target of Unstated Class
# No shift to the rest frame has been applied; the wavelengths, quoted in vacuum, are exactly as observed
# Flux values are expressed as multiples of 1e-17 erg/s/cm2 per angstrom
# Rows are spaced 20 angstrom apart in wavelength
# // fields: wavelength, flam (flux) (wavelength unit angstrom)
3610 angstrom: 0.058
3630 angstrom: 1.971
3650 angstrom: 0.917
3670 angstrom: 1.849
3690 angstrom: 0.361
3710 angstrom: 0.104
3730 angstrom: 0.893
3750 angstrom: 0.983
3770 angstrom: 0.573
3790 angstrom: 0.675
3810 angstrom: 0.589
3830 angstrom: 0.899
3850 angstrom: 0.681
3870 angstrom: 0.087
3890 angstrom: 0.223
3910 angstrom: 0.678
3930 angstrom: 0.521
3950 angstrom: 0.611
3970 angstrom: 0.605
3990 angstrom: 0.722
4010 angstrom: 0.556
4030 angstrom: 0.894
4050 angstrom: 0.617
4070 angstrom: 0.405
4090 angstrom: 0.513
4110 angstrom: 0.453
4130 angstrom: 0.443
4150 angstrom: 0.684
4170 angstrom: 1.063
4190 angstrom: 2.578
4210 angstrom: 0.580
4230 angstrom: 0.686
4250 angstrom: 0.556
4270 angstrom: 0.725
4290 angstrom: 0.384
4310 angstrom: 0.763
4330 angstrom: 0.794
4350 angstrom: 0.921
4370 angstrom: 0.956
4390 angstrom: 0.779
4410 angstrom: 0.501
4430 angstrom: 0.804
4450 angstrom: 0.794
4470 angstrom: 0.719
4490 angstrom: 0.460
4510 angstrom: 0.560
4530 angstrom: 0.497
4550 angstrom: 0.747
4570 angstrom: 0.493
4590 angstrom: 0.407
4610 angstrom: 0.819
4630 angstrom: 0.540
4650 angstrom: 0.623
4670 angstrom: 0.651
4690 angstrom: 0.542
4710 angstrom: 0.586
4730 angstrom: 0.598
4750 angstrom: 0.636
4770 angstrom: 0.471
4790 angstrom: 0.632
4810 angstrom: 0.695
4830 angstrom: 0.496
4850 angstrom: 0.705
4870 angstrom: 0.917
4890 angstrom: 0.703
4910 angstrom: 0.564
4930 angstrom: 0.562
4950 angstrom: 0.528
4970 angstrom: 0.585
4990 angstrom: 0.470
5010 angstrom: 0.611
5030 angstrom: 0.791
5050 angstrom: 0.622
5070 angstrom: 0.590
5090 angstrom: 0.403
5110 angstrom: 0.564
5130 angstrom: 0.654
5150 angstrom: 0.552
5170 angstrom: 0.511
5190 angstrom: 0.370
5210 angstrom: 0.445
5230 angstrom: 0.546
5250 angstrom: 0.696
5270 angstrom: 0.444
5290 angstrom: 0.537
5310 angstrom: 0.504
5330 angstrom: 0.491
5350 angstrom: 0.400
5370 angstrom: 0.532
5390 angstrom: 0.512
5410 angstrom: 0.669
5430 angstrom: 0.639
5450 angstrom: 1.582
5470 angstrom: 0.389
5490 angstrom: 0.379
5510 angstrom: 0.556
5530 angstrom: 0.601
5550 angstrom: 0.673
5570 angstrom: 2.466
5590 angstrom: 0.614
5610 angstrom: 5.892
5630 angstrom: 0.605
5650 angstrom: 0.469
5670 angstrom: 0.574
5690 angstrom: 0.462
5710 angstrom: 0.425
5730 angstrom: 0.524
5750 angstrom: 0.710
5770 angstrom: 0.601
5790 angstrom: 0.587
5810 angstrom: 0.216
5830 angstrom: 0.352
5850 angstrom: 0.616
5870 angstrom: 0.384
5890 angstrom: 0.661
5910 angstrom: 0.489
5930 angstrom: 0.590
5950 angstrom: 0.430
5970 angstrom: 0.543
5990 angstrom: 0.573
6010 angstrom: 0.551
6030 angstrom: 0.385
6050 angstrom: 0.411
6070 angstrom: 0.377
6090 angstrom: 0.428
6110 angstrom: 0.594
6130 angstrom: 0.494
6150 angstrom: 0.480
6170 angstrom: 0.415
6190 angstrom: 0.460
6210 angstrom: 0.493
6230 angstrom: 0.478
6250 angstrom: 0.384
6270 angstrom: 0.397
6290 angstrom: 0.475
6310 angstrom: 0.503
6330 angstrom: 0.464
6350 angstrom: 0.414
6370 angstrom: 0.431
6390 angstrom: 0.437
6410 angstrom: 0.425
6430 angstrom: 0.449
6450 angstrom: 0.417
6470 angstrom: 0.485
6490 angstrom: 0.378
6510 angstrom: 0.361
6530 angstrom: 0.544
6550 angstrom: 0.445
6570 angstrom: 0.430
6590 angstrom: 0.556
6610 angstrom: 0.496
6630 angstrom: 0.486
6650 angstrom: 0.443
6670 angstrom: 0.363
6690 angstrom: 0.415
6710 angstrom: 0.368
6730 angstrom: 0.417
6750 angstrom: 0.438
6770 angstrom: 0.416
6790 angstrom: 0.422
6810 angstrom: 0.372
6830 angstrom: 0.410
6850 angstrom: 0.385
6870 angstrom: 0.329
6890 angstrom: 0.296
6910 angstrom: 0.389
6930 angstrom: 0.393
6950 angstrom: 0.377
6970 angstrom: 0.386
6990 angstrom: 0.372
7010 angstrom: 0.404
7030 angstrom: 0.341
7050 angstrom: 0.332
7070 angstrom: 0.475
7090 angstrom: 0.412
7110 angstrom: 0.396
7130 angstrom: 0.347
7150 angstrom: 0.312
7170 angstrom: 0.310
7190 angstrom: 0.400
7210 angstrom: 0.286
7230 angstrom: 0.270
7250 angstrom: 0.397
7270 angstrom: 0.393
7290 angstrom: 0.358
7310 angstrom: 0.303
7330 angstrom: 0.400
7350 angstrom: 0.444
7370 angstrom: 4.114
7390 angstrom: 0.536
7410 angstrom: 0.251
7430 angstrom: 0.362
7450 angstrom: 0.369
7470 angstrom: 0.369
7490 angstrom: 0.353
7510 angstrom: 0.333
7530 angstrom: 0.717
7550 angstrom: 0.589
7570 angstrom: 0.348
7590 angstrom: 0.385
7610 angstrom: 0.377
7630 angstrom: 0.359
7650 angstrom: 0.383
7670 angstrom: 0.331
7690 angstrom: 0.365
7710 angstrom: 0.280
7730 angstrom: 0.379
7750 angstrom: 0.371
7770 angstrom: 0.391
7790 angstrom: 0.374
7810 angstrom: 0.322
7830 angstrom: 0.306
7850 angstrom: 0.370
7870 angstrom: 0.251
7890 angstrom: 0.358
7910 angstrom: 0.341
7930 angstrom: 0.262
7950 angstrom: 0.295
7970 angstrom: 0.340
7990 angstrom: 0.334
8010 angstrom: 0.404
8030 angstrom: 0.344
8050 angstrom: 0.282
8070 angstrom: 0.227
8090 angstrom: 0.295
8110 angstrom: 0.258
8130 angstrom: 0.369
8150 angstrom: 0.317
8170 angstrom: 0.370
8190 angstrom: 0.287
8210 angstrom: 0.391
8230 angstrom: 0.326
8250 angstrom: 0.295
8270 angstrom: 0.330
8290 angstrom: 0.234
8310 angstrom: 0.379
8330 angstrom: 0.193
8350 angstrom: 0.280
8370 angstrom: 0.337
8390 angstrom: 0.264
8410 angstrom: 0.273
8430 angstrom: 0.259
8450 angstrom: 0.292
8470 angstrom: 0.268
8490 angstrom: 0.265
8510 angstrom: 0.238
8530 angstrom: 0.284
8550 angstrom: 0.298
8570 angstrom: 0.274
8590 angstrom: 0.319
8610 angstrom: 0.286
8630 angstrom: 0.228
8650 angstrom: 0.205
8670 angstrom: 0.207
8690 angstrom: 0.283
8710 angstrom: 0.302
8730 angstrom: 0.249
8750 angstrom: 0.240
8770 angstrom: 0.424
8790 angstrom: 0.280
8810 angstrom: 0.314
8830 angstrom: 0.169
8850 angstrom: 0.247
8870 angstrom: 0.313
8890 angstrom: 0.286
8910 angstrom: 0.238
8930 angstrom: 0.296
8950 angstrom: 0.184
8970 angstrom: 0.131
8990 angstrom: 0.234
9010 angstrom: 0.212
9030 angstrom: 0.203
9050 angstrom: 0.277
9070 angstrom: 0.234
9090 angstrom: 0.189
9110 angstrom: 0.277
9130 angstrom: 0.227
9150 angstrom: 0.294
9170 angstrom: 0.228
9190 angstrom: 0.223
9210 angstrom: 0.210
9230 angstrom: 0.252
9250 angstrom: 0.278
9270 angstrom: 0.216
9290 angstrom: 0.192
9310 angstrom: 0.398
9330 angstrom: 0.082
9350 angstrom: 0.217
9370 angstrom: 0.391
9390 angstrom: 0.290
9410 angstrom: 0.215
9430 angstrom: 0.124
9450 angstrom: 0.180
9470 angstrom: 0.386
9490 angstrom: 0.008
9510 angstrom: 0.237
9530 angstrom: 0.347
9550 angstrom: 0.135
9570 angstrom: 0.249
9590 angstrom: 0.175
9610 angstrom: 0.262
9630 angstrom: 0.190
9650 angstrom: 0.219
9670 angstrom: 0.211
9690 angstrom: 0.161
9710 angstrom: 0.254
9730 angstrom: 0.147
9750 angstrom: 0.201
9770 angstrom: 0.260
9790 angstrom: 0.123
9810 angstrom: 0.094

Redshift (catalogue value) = 0.12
